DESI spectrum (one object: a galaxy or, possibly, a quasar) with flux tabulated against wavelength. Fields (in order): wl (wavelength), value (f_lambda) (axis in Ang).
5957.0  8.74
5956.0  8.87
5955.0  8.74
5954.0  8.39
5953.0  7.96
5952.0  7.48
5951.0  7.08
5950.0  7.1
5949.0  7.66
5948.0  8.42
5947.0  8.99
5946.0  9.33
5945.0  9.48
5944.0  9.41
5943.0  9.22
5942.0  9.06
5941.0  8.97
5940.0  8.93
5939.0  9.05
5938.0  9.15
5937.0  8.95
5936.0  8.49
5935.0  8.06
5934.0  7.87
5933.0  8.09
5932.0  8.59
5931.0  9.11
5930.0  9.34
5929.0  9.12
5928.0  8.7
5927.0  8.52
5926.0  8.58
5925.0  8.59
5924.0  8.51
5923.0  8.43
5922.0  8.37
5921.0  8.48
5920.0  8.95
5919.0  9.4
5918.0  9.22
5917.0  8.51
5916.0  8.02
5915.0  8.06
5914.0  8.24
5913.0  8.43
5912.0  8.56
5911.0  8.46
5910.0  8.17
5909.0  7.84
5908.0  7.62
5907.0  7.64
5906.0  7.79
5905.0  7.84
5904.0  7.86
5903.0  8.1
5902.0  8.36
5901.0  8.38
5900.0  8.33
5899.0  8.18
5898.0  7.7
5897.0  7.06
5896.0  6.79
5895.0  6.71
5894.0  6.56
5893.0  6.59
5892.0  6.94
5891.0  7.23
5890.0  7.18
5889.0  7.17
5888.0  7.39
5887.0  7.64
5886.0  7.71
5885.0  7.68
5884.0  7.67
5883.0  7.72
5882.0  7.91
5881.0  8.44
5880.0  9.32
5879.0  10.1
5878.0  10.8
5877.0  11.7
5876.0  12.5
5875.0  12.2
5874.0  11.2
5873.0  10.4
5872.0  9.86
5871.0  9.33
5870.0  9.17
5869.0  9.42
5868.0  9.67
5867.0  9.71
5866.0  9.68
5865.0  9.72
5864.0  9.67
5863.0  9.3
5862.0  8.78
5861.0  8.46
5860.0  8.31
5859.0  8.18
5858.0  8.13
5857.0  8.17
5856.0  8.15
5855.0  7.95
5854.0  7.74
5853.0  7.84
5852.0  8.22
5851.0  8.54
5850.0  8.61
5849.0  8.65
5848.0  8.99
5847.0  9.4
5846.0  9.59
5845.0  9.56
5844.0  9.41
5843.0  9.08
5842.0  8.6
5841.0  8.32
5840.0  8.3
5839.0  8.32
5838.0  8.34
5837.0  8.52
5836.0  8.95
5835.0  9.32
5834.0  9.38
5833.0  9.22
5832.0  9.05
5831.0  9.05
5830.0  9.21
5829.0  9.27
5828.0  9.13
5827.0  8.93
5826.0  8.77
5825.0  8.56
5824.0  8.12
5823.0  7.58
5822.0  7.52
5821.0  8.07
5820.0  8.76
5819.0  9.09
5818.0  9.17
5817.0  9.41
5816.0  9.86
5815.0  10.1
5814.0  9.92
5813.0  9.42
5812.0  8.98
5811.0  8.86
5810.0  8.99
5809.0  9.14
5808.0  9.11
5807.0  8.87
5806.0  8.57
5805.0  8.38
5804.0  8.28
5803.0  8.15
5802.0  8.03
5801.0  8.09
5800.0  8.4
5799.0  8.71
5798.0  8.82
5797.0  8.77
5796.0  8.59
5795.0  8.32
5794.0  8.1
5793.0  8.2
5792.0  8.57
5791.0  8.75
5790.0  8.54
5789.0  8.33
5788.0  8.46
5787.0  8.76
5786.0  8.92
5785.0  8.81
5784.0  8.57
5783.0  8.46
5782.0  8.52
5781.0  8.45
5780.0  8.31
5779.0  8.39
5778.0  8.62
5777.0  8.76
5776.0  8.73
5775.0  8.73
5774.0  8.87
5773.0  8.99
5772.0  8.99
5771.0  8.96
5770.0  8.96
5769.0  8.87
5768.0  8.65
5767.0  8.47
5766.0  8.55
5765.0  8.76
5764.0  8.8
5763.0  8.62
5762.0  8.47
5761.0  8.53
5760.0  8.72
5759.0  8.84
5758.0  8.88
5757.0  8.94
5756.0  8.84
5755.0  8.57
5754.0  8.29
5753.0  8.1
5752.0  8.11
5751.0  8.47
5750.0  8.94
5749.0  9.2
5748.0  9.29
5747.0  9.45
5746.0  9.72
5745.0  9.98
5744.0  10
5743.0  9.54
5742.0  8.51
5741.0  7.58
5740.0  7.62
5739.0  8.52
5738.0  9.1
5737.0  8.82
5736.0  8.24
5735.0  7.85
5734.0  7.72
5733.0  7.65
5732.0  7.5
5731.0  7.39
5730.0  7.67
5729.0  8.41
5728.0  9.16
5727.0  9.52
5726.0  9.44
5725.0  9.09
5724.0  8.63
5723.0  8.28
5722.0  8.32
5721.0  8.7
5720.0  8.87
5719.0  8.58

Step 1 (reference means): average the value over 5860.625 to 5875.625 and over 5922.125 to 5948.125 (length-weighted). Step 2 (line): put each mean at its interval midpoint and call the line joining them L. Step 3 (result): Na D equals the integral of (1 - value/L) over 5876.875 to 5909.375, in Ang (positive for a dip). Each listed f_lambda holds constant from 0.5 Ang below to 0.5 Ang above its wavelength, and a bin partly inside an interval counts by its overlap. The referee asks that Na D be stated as 5.3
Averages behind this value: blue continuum 9.8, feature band 7.89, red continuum 8.81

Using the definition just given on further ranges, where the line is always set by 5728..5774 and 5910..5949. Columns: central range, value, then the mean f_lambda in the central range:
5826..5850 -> -0.8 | 8.97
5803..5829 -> -0.6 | 8.86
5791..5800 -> 0.1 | 8.52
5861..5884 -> -2.9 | 9.77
